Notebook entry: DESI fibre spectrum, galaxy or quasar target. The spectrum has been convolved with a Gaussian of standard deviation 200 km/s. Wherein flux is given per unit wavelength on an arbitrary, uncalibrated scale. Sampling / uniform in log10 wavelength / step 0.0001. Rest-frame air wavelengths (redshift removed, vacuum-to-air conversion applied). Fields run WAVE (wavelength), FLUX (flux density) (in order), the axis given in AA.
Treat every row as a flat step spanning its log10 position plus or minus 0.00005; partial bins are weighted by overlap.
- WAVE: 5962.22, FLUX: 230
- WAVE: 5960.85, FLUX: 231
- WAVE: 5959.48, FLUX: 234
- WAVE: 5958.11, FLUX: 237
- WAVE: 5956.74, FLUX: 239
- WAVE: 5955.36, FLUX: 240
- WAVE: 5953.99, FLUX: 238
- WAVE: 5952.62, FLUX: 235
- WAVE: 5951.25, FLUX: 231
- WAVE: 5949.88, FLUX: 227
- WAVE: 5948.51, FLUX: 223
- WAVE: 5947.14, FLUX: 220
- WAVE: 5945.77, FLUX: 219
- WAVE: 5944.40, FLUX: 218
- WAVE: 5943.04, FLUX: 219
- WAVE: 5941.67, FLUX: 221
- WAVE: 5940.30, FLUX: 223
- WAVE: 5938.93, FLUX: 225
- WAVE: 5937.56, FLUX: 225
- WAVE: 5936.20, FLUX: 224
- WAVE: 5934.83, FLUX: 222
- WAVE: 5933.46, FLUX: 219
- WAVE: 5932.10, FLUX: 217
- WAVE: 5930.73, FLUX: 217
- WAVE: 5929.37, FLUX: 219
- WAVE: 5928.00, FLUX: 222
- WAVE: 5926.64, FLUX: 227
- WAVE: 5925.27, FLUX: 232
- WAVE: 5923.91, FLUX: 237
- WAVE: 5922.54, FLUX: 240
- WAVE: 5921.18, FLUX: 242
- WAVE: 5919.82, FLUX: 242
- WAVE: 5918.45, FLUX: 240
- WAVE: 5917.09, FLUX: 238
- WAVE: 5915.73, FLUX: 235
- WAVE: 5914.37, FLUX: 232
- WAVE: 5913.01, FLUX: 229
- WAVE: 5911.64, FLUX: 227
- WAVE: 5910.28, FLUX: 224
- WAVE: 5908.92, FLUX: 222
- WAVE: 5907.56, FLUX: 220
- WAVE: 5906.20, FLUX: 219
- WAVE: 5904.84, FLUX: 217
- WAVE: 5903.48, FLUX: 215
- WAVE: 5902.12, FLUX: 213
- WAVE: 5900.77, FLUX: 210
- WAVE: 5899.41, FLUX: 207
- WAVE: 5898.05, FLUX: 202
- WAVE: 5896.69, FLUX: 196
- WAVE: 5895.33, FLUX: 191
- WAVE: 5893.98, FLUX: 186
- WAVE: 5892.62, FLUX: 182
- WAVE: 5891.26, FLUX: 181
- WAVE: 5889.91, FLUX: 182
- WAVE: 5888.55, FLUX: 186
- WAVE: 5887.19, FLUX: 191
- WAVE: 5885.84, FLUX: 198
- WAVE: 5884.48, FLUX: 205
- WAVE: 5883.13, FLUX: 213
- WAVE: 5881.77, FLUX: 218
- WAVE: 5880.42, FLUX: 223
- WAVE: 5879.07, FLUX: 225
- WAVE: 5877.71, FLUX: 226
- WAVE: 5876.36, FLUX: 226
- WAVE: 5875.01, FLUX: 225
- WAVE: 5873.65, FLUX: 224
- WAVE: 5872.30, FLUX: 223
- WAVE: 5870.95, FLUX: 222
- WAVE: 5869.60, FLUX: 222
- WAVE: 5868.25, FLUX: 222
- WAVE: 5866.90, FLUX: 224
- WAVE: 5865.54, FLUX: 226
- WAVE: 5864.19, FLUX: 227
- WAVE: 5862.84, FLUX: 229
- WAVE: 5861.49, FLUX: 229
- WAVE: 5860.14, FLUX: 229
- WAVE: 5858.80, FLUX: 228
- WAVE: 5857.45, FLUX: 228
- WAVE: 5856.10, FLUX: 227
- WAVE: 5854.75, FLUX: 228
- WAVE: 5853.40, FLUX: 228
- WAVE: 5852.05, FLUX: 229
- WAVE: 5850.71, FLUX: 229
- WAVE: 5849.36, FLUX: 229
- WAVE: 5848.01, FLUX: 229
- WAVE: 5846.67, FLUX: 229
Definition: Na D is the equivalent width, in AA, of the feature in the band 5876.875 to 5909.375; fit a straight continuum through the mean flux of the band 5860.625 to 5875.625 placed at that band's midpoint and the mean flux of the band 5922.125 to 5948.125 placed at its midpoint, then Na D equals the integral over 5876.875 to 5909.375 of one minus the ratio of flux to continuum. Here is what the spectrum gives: 2.7 AA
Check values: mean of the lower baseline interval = 225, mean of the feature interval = 205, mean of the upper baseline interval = 223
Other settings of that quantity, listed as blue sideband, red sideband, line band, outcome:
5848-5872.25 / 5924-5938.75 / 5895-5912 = 0.9 AA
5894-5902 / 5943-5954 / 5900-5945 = -2.7 AA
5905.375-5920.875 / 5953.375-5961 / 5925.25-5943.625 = 0.9 AA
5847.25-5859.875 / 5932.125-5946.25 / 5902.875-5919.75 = -0.3 AA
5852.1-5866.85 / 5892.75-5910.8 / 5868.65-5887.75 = 0.2 AA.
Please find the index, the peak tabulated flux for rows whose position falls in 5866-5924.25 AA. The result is 242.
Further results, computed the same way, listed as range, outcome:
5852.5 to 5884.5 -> 229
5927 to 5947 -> 225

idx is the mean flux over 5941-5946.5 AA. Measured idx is 219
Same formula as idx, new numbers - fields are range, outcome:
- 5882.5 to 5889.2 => 199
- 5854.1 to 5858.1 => 227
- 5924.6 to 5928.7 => 227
